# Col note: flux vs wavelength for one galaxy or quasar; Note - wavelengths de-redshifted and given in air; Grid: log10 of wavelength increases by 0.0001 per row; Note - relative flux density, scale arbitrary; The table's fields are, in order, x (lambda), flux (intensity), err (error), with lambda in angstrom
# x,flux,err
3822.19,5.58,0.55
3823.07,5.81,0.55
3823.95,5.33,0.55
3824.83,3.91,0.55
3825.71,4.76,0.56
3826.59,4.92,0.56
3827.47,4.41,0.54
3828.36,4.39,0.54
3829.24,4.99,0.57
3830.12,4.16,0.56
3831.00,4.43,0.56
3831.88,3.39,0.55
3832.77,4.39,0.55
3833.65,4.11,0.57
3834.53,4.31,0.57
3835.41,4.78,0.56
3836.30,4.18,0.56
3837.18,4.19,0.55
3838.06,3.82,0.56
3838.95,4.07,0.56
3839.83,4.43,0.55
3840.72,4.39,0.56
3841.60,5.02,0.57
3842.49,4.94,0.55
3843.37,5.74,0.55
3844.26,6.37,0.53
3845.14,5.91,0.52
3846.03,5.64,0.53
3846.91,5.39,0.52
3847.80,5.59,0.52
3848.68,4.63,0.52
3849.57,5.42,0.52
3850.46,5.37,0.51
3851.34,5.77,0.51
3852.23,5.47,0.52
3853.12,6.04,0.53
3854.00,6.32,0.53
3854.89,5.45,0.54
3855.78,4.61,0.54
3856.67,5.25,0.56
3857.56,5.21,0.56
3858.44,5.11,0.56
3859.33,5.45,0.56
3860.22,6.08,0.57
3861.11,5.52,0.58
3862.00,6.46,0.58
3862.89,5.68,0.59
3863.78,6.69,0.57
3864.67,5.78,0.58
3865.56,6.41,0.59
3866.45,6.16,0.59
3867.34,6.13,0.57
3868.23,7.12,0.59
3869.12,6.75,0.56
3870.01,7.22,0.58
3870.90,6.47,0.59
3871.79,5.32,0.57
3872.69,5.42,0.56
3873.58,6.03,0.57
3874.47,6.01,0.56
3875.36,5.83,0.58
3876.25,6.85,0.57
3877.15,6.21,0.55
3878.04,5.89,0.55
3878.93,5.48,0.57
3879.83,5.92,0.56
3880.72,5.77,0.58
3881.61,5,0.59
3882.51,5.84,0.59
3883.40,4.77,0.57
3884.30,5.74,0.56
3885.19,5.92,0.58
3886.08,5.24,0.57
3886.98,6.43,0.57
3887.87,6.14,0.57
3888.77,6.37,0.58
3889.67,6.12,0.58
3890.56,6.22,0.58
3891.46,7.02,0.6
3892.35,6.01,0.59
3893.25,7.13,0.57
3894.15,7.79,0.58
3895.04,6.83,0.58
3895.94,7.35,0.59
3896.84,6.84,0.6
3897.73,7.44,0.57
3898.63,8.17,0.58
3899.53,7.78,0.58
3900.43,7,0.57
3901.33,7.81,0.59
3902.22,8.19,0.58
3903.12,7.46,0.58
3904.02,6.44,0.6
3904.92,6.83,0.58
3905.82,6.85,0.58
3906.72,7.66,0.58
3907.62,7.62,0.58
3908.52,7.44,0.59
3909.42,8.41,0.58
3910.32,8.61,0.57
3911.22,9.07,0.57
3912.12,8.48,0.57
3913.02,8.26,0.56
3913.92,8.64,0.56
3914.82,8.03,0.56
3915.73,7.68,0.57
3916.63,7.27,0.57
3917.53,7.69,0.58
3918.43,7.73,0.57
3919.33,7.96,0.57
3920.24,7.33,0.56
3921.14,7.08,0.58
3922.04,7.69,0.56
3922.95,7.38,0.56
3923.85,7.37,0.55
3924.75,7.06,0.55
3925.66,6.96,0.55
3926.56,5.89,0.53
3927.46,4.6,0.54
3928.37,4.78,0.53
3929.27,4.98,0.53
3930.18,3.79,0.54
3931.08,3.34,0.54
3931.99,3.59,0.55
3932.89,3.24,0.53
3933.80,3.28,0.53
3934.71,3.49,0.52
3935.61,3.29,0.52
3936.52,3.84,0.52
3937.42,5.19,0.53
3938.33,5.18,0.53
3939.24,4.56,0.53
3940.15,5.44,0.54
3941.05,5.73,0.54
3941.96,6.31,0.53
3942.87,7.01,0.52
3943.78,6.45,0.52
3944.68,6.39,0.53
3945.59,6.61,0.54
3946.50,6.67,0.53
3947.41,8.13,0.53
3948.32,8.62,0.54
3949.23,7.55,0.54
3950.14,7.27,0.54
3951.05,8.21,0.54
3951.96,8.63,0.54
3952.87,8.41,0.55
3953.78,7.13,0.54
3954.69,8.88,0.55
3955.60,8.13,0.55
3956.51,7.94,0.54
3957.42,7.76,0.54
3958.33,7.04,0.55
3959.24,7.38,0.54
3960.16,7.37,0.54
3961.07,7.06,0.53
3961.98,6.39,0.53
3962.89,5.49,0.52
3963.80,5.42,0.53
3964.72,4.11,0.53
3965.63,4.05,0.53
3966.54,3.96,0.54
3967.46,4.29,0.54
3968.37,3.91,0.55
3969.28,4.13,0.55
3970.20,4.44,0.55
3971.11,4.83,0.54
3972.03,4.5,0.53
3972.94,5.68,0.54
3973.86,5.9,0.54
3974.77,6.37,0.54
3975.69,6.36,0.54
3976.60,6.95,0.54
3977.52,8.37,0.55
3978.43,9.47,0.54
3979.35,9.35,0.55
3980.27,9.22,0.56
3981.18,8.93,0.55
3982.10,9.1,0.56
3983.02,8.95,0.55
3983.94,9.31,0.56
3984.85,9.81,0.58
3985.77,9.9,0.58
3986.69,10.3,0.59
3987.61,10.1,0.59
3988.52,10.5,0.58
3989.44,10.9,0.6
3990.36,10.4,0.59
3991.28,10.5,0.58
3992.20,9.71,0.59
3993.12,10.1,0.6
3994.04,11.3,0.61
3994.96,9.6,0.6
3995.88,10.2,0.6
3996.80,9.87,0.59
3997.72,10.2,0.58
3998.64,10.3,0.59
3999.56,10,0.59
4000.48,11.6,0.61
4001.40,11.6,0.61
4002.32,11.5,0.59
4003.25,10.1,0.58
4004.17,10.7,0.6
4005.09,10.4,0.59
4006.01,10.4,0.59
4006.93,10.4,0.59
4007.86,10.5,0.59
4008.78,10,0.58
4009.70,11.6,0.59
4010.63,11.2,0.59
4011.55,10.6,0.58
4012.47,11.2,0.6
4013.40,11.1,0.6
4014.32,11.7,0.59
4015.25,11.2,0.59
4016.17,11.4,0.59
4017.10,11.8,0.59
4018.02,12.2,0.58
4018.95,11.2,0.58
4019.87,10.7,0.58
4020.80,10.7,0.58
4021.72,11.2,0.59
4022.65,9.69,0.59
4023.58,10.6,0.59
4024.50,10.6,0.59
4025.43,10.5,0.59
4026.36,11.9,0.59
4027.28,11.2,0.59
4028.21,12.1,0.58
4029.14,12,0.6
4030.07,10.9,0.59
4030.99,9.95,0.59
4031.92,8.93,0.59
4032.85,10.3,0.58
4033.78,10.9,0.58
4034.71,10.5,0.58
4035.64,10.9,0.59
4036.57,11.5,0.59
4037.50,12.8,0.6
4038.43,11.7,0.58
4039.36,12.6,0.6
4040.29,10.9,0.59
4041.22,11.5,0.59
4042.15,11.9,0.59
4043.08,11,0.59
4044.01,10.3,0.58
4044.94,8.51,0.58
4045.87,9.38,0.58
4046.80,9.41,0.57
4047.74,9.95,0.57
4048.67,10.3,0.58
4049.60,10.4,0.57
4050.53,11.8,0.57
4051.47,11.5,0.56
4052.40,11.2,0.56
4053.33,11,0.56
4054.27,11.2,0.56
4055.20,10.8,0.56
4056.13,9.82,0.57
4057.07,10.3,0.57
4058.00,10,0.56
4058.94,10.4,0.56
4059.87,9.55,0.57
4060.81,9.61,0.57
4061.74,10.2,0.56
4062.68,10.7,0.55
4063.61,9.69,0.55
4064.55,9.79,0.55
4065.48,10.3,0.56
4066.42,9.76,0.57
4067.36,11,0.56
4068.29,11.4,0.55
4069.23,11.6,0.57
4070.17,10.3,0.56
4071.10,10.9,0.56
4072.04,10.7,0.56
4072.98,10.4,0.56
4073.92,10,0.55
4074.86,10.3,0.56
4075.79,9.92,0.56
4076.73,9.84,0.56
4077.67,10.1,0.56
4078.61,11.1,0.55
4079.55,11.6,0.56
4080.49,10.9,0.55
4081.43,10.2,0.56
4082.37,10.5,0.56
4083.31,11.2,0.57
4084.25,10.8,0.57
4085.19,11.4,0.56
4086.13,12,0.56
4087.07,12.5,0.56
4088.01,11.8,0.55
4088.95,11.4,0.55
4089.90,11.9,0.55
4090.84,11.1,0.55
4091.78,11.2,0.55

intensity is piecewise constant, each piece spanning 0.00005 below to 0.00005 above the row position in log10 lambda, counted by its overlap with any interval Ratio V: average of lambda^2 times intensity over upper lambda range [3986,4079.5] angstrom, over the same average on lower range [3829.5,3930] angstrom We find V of 1.86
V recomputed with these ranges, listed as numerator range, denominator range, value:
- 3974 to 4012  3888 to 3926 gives 1.39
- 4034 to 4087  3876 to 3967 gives 1.75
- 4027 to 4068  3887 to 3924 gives 1.54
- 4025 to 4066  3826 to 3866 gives 2.30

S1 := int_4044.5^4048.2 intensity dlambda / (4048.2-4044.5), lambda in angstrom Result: 9.3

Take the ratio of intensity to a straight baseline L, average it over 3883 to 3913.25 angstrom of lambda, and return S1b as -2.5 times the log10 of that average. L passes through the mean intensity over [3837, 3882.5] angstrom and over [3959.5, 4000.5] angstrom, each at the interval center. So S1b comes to -0.112 mag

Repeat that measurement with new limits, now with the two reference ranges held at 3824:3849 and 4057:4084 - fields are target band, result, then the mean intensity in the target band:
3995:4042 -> -0.194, 10.9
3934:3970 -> 0.209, 6.21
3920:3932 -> 0.165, 5.9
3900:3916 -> -0.207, 7.81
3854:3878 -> -0.105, 5.97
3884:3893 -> -0.032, 6.15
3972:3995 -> -0.082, 8.98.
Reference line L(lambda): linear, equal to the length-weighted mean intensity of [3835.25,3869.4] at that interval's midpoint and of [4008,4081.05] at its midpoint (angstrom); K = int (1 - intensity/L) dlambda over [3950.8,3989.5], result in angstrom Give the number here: 6.4 angstrom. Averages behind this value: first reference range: 5.47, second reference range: 10.7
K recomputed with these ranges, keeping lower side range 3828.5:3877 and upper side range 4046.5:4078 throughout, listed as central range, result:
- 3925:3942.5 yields 6.44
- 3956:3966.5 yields 2.25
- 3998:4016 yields -3.46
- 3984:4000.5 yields -2.81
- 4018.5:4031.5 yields -1.92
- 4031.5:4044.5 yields -1.69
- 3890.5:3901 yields -1.19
